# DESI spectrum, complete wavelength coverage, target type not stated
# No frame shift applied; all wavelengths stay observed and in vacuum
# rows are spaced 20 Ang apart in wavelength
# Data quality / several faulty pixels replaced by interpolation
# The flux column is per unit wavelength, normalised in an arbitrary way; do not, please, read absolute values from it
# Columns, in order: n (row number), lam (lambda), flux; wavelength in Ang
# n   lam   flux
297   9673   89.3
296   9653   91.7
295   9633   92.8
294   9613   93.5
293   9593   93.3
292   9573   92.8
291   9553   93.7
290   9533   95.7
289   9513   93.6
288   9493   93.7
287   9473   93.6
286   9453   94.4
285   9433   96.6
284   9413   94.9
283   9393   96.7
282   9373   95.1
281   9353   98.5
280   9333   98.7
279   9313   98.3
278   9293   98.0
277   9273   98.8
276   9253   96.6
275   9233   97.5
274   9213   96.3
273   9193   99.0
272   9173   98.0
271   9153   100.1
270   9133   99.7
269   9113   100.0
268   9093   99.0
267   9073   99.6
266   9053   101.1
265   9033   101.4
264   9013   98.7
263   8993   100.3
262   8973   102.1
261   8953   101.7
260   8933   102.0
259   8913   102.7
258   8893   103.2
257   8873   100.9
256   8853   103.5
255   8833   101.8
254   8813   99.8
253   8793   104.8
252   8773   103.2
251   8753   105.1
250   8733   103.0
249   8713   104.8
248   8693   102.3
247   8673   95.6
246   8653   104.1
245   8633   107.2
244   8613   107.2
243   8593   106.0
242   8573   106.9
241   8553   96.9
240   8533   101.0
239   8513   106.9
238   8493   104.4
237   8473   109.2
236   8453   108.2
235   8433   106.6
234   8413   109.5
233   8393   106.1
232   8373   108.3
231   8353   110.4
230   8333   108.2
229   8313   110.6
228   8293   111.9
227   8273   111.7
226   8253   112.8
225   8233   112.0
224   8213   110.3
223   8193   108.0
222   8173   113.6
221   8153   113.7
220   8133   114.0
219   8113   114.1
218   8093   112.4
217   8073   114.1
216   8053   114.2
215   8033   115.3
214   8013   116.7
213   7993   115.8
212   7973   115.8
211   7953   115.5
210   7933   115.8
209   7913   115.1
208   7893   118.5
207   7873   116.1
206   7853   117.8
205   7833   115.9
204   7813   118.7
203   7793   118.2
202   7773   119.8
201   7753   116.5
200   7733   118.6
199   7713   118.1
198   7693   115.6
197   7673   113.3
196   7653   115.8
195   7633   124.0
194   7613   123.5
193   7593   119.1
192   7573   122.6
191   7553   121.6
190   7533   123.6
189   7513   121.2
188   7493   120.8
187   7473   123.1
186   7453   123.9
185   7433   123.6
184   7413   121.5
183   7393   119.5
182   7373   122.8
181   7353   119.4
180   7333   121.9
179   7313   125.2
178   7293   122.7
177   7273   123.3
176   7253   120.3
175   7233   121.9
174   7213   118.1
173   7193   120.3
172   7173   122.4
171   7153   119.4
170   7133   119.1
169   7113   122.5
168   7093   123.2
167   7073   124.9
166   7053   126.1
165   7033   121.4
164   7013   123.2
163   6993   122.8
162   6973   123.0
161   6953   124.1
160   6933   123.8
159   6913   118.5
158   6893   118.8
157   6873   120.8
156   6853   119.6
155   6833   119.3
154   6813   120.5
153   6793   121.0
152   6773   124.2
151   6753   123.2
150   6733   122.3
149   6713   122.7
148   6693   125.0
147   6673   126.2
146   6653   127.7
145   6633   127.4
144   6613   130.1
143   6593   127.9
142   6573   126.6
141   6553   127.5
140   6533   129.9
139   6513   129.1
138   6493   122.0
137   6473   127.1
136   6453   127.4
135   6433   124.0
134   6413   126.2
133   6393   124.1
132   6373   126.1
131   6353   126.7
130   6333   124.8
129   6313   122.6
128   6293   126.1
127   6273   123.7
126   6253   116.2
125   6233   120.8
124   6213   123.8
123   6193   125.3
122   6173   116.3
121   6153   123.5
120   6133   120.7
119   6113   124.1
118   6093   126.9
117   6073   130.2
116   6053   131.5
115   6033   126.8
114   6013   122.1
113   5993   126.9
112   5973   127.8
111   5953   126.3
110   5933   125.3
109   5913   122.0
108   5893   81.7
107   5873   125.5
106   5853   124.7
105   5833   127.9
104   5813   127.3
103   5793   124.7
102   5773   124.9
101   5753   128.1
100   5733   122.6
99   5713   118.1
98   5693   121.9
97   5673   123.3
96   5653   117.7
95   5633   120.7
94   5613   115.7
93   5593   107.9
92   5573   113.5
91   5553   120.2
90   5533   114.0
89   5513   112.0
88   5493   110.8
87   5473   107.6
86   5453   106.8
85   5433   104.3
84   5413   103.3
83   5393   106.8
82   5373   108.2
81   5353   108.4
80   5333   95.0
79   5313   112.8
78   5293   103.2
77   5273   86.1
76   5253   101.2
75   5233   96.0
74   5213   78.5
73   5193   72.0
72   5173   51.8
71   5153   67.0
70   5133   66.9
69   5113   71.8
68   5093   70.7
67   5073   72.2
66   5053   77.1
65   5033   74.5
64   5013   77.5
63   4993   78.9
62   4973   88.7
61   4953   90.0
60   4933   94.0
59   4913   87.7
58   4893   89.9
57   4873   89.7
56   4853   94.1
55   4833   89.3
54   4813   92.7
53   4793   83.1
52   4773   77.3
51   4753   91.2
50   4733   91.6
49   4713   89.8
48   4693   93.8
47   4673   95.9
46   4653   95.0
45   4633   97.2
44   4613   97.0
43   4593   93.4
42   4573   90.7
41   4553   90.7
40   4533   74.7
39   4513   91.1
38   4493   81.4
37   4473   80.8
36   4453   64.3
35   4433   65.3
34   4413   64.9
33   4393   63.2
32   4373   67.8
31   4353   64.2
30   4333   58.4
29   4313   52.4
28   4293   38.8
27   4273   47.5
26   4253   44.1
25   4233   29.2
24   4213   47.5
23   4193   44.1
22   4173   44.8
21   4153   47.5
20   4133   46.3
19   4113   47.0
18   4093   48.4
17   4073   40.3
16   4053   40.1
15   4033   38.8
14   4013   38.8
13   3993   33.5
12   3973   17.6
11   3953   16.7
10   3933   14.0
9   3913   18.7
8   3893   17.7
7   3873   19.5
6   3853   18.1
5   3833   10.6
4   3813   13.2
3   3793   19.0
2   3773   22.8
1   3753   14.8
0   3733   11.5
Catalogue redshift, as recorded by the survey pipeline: 0.00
